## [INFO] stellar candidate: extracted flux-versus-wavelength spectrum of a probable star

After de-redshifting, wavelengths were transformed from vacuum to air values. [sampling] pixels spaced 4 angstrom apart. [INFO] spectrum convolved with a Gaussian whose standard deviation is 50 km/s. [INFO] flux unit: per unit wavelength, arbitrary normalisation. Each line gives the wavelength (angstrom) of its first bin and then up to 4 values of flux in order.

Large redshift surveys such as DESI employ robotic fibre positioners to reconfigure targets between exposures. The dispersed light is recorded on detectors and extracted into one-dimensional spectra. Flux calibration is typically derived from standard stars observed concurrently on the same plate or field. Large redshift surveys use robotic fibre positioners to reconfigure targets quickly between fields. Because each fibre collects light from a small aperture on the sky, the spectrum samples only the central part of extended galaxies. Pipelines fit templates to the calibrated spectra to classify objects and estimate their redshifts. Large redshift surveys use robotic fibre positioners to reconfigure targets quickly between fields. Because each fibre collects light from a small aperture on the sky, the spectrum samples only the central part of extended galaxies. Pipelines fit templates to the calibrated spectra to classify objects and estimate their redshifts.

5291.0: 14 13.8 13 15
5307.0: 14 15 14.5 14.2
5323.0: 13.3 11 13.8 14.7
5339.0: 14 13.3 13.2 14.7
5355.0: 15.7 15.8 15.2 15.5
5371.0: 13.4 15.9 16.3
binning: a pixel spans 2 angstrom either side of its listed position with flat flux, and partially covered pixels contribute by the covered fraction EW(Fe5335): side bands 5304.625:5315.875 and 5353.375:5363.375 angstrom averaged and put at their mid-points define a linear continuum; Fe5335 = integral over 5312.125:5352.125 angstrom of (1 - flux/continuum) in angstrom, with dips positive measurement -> 3.6 angstrom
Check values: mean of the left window 14.5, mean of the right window 15.6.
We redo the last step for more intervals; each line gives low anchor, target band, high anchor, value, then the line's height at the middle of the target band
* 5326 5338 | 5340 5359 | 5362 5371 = -0.24 angstrom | 14.2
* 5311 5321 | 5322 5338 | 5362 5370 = 1.55 angstrom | 14.7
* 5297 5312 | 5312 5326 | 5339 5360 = 0.41 angstrom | 14.3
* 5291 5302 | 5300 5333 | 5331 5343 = 0.09 angstrom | 13.9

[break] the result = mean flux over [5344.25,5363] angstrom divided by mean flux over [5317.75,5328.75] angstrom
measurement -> 1.16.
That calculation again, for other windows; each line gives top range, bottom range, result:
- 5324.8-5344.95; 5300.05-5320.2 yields 0.92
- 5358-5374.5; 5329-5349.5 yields 1.09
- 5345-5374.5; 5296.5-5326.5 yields 1.06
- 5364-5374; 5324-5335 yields 1.14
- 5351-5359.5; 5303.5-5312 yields 1.07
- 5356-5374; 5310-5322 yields 1.04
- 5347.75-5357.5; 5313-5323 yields 1.06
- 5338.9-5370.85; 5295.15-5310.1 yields 1.04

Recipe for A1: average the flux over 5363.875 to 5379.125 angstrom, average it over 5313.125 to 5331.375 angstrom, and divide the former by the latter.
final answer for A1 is 1.14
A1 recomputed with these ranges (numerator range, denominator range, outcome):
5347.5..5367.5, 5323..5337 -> 1.15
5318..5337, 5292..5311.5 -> 0.95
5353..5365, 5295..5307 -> 1.11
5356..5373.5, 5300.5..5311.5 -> 1.03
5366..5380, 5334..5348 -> 1.10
